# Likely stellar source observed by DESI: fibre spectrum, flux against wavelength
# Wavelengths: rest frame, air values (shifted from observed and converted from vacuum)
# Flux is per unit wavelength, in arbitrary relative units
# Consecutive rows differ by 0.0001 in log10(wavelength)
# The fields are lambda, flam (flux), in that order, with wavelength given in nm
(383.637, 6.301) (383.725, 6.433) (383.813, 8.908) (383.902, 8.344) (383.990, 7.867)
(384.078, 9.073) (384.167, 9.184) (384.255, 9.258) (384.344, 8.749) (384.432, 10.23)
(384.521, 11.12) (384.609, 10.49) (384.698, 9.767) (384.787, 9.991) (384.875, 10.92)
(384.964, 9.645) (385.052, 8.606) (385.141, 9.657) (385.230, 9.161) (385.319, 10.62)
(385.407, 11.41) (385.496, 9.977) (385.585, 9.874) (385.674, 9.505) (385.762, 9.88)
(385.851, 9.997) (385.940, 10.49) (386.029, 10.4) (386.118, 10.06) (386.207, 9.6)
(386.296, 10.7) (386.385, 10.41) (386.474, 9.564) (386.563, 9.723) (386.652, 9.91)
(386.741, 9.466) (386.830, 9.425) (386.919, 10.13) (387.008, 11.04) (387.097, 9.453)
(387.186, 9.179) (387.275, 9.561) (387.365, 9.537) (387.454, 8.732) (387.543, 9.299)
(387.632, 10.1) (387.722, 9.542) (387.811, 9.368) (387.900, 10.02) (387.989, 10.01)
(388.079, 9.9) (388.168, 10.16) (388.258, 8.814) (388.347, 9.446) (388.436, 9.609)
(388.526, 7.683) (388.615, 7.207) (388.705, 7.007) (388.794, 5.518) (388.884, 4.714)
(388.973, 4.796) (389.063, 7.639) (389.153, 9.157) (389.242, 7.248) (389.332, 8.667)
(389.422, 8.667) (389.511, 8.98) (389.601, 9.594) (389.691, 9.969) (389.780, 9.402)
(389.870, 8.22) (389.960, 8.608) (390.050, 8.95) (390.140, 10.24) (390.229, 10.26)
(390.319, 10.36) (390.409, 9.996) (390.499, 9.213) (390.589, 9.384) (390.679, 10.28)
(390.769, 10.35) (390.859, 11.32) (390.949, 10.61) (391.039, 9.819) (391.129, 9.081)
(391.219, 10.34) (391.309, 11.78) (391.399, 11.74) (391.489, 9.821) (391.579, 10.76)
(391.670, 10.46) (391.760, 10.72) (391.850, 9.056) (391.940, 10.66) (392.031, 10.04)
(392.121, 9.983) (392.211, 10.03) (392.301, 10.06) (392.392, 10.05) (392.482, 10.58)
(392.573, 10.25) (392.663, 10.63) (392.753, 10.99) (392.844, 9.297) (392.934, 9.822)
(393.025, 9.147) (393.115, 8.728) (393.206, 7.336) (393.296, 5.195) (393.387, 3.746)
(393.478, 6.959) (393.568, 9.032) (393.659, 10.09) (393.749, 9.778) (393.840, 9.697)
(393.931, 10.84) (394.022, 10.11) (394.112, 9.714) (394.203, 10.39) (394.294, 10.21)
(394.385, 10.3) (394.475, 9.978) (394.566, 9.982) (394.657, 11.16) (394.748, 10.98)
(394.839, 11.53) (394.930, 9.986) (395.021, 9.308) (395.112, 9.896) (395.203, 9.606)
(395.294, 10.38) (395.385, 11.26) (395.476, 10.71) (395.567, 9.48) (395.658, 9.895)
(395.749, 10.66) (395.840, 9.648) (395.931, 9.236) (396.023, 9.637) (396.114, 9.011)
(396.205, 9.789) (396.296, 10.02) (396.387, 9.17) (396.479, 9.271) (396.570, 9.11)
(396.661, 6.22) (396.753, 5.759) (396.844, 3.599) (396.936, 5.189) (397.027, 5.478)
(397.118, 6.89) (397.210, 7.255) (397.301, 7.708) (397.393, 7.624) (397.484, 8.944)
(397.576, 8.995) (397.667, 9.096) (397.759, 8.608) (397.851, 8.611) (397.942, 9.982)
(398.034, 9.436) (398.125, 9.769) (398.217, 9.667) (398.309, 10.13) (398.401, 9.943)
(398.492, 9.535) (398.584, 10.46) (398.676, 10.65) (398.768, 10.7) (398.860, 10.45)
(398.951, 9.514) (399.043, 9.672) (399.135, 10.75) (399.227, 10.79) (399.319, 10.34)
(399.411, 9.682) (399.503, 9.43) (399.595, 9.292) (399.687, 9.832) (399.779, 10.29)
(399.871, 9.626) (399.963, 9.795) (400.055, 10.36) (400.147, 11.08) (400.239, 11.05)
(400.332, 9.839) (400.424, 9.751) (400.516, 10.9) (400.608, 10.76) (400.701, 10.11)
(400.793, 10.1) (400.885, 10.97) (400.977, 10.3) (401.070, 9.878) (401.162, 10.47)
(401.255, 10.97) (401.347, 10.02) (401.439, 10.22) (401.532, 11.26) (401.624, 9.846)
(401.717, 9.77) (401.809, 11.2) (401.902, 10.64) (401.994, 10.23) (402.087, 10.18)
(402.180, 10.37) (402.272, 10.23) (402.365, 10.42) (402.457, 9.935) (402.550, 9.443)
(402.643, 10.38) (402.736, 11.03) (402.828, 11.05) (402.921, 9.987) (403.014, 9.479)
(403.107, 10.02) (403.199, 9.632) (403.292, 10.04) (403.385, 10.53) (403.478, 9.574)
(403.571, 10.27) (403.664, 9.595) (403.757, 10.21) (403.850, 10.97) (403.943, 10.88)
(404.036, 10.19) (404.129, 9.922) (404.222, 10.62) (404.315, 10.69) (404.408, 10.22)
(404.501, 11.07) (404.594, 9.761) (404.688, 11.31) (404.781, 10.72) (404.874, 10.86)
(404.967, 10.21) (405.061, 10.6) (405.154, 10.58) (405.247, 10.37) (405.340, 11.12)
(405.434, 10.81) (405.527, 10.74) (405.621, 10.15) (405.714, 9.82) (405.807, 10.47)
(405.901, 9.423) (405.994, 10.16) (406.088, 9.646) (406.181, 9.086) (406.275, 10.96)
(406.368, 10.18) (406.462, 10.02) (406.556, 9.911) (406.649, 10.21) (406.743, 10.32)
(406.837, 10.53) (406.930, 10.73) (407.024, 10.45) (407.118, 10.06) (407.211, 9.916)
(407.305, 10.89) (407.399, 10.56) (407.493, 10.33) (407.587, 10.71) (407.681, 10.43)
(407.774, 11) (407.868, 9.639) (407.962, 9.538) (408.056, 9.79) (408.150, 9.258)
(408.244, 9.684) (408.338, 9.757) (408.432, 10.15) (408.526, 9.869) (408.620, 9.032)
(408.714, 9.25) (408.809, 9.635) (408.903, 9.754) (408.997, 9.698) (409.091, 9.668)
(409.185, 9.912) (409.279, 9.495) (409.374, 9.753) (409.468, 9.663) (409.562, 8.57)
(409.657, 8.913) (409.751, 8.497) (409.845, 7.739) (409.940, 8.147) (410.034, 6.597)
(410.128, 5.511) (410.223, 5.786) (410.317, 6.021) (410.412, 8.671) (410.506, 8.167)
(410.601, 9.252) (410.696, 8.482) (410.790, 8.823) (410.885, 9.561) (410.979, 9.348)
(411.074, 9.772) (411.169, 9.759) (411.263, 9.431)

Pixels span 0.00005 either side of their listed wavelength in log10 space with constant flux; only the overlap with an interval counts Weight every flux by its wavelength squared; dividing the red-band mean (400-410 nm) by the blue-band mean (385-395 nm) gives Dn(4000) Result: 1.15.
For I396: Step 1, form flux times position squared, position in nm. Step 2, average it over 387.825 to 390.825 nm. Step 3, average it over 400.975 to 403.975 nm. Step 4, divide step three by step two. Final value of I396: 1.25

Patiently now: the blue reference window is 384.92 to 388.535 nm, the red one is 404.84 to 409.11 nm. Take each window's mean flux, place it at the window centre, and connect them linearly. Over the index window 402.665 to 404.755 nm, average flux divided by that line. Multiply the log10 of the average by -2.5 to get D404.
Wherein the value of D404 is -0.03 mag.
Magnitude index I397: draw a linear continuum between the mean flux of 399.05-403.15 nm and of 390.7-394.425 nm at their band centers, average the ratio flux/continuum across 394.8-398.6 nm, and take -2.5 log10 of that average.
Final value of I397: 0.12 mag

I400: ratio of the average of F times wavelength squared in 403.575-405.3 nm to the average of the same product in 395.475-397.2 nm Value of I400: 1.3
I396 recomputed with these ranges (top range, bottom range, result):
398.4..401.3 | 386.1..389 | 1.20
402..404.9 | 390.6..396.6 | 1.10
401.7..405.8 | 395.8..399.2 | 1.21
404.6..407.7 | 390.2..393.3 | 1.11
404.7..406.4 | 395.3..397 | 1.24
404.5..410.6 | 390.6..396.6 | 1.05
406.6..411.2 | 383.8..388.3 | 1.07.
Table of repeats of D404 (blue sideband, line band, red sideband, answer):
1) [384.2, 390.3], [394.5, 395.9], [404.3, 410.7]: -0.09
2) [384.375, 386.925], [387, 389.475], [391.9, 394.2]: 0.14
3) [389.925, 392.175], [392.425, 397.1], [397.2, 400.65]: 0.09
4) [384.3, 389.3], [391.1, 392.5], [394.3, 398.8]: -0.12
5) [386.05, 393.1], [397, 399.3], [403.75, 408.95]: 0.07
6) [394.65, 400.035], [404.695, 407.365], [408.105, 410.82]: -0.16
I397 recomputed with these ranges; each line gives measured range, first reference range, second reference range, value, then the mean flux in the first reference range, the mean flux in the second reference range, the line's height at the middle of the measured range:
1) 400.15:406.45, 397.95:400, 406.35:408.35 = -0.03 mag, 9.99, 10.2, 10.1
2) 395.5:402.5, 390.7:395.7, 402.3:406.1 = 0.06 mag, 9.89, 10.3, 10.1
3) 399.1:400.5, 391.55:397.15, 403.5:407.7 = -0.03 mag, 9.31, 10.4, 9.82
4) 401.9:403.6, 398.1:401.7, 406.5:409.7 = -0.01 mag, 10.2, 9.91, 10.1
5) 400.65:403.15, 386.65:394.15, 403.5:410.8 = -0.08 mag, 9.32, 9.75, 9.61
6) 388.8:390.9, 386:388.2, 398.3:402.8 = 0.12 mag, 9.81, 10.3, 9.9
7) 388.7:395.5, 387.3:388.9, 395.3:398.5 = -0.09 mag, 8.78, 8.74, 8.76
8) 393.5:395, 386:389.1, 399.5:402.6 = -0.06 mag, 9.07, 10.3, 9.66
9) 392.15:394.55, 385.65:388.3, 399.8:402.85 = 0.08 mag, 9.8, 10.4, 10.1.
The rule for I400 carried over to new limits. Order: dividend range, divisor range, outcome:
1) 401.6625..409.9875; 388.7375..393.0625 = 1.14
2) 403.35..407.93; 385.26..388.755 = 1.18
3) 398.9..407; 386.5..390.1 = 1.25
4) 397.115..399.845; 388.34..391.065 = 1.13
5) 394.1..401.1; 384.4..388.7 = 1.04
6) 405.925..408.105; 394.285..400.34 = 1.14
